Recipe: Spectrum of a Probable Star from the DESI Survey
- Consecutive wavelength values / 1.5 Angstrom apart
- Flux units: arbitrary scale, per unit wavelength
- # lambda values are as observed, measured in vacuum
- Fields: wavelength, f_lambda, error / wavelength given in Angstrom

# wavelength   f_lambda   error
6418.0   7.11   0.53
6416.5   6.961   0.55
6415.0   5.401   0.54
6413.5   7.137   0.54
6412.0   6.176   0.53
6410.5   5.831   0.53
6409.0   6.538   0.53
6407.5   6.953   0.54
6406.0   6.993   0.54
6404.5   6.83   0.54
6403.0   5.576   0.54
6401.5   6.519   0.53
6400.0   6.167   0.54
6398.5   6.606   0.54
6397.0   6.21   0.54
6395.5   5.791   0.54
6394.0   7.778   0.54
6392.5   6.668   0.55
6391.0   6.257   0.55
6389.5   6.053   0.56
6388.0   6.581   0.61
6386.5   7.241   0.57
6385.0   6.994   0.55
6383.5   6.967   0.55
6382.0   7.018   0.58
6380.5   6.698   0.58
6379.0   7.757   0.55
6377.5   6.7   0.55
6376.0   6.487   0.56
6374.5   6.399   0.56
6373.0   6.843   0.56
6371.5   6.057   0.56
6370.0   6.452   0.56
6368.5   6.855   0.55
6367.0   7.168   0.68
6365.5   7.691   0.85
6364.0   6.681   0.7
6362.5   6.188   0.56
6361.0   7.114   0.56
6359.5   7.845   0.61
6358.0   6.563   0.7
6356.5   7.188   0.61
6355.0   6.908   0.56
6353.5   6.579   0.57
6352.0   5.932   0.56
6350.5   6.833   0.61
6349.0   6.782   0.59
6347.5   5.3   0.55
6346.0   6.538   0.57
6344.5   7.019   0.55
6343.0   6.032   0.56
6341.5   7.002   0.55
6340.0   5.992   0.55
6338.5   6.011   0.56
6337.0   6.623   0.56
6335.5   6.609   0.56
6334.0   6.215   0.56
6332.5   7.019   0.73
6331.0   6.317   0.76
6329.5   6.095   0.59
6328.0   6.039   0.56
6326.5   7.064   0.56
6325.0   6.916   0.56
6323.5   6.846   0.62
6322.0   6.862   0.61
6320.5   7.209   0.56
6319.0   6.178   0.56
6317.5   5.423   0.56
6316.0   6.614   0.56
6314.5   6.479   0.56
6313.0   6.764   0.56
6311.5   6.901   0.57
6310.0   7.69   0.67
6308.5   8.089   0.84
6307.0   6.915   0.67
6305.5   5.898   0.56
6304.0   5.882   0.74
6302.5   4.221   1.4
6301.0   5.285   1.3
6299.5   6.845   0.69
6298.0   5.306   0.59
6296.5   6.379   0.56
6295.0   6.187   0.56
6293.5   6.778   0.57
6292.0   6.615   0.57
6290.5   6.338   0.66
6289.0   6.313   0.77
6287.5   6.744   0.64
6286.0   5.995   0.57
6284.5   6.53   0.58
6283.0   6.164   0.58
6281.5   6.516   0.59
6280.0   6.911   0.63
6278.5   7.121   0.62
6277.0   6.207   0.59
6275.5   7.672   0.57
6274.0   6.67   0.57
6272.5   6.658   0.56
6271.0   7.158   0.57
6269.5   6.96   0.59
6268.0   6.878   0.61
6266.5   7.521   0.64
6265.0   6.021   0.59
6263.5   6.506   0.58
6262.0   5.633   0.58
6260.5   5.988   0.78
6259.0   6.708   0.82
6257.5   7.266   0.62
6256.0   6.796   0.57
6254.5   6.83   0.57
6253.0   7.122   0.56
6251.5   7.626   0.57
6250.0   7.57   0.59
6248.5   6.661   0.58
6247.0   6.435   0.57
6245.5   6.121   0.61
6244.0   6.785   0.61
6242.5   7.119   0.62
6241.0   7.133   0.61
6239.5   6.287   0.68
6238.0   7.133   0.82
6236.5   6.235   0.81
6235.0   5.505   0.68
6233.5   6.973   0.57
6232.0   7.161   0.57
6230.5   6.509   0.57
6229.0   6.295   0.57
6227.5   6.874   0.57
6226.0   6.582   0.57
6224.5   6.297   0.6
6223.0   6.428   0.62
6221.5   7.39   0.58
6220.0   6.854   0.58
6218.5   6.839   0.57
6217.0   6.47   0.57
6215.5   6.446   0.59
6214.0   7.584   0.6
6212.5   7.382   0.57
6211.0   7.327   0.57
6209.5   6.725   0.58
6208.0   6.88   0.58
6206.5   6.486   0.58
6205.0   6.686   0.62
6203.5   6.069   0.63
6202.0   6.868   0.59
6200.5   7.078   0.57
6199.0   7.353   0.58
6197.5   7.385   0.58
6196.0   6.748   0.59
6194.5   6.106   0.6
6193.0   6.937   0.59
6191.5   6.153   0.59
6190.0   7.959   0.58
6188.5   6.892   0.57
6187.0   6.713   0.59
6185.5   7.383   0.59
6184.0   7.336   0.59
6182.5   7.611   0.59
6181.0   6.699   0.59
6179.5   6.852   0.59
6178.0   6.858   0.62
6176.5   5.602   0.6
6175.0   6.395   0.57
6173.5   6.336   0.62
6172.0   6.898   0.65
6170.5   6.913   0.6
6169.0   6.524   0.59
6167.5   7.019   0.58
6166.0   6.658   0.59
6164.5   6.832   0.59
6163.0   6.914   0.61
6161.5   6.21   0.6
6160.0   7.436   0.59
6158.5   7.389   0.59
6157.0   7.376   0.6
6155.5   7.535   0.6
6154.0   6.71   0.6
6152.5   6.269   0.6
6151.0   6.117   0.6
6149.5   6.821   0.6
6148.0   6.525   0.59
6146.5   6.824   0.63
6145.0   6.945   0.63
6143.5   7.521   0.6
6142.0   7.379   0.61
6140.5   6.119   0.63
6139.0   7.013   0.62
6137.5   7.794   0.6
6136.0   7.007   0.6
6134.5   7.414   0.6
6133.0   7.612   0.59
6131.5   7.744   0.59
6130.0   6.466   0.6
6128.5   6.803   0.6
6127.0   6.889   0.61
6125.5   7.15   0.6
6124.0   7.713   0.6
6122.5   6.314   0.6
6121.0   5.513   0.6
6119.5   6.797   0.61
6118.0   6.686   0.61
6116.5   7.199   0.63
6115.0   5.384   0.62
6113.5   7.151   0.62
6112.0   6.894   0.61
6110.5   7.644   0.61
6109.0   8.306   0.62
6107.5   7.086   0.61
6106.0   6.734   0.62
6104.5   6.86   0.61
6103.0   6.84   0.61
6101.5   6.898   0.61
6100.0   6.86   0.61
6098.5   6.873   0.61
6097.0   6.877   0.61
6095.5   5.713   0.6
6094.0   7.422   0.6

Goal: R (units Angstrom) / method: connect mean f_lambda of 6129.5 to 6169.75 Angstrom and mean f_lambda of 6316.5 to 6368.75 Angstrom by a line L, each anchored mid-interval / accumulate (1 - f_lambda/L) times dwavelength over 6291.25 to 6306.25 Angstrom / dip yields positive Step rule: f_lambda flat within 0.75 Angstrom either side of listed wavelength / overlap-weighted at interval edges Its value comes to 1.7 Angstrom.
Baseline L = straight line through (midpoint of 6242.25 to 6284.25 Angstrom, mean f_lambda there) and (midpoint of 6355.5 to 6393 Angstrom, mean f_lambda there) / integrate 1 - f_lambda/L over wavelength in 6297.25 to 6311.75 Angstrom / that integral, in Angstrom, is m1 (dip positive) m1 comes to 1.08 Angstrom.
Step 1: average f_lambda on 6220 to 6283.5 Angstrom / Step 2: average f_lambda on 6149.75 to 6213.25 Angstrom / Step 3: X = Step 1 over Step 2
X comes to 1.0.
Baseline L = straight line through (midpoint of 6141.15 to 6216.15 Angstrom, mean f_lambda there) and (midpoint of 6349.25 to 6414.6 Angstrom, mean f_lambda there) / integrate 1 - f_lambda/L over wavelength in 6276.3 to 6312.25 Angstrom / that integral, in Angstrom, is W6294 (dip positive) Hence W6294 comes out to 1.9 Angstrom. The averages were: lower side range 6.87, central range 6.41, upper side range 6.69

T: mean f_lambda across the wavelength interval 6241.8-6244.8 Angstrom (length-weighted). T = 6.94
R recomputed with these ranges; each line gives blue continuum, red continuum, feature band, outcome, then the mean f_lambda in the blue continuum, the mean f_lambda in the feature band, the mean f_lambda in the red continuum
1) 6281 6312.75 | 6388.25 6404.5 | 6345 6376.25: -1.5 Angstrom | 6.37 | 6.69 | 6.39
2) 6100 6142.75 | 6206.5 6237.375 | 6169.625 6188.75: 0.1 Angstrom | 6.98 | 6.8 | 6.73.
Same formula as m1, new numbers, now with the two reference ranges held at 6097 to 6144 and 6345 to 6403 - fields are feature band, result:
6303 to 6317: 0.1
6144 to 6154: 0.5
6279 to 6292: 0.6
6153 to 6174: 0.1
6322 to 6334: 0.2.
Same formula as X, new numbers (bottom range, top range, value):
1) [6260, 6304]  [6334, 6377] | 1.03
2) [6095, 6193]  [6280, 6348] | 0.93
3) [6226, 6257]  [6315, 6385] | 0.98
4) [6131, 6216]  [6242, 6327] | 0.96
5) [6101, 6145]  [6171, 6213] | 0.98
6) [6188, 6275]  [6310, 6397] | 0.98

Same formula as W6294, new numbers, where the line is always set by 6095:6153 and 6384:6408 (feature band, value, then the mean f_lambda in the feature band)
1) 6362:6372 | -0.22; 6.76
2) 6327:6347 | 0.69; 6.42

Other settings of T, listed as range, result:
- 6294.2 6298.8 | 5.98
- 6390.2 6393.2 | 6.45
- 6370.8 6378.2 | 6.5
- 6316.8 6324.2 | 6.51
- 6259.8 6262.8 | 5.82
